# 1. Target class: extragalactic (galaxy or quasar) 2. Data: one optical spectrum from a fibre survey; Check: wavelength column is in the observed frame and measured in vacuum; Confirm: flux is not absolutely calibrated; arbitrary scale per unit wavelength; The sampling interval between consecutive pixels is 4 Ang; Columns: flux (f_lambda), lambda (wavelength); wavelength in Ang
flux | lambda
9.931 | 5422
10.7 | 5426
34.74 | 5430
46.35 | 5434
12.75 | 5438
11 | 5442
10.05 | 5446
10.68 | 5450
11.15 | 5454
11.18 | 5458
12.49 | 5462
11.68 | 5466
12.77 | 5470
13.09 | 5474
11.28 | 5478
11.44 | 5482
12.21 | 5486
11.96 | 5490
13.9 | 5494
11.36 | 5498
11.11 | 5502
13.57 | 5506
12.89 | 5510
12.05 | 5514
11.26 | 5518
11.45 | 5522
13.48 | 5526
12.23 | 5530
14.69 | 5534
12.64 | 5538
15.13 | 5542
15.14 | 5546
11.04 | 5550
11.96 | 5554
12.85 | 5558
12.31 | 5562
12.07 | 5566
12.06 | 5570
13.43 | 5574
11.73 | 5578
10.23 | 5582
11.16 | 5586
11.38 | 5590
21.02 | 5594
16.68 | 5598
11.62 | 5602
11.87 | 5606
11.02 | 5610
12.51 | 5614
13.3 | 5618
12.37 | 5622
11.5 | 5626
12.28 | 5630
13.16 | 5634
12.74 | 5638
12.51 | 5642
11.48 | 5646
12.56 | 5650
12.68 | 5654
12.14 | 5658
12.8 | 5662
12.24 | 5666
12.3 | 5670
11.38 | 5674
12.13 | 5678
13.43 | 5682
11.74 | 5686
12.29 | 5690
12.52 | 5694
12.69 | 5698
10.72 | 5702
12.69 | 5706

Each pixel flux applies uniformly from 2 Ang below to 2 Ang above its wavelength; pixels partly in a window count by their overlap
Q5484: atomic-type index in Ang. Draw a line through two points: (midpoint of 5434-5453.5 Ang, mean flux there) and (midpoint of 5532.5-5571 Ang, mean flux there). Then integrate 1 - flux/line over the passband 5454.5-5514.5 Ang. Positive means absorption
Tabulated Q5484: 8.1 Ang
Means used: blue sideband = 14.7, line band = 12.2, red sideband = 13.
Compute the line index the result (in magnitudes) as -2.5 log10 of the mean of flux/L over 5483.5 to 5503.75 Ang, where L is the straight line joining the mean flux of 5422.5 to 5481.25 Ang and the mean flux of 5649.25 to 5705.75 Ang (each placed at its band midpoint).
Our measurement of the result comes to 0.224 mag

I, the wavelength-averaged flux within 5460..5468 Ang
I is 12.1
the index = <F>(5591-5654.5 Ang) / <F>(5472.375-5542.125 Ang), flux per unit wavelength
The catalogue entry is 1.05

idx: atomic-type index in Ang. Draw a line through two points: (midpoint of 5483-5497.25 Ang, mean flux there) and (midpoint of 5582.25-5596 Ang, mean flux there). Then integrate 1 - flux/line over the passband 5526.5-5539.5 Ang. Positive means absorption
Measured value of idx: -0.11 Ang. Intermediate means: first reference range 12.5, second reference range 14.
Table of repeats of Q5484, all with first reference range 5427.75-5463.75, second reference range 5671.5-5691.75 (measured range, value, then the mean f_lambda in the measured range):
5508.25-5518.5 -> 2.6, 12.2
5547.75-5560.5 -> 2.7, 12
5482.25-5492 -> 2.8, 12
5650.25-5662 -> 0.3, 12.5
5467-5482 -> 4.3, 12.2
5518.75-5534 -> 3.2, 12.6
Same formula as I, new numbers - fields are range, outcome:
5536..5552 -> 13.5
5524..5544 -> 13.6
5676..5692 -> 12.4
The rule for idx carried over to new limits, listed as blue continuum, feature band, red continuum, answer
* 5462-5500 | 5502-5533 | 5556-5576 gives -0.14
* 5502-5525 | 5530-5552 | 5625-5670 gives -2.43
